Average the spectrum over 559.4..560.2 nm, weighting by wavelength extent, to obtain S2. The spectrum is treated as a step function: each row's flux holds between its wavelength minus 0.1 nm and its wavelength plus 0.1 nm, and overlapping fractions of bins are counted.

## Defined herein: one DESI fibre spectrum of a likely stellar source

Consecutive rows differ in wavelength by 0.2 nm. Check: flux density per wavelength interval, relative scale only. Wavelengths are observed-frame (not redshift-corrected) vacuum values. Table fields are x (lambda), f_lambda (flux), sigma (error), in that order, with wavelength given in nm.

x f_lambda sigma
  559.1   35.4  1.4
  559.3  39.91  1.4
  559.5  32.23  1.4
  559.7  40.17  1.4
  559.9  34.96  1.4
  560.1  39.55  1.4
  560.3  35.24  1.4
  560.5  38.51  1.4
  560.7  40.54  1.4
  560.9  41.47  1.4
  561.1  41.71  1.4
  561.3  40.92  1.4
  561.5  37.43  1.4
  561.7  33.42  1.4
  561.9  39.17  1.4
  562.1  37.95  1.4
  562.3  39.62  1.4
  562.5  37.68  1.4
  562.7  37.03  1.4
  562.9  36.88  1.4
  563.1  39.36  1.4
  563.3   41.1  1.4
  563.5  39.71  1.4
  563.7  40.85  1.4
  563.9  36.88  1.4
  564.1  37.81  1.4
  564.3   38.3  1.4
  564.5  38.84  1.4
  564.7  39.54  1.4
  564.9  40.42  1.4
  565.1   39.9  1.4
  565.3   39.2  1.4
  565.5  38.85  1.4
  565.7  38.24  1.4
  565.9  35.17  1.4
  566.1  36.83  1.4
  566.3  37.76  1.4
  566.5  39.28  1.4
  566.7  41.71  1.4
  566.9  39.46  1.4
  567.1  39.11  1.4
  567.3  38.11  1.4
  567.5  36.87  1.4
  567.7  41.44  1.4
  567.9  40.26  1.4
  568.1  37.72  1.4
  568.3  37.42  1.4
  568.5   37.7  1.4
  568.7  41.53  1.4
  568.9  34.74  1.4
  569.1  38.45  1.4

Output 36.7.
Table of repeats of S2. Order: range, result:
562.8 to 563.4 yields 39.1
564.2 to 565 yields 39.3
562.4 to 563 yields 37.2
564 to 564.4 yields 38.1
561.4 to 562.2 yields 37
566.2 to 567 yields 39.6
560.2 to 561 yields 38.9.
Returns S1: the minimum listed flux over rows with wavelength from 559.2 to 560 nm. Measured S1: 32.23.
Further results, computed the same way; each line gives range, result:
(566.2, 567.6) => 36.87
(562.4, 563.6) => 36.88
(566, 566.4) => 36.83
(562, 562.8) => 37.03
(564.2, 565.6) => 38.3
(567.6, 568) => 40.26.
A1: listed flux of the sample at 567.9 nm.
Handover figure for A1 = 40.26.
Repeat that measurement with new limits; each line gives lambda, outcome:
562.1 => 37.95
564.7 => 39.54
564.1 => 37.81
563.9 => 36.88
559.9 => 34.96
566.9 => 39.46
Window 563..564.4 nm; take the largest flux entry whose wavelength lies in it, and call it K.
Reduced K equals 41.1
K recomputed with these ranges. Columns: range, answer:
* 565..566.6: 39.9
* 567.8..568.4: 40.26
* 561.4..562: 39.17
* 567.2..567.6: 38.11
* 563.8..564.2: 37.81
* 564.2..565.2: 40.42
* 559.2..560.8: 40.54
